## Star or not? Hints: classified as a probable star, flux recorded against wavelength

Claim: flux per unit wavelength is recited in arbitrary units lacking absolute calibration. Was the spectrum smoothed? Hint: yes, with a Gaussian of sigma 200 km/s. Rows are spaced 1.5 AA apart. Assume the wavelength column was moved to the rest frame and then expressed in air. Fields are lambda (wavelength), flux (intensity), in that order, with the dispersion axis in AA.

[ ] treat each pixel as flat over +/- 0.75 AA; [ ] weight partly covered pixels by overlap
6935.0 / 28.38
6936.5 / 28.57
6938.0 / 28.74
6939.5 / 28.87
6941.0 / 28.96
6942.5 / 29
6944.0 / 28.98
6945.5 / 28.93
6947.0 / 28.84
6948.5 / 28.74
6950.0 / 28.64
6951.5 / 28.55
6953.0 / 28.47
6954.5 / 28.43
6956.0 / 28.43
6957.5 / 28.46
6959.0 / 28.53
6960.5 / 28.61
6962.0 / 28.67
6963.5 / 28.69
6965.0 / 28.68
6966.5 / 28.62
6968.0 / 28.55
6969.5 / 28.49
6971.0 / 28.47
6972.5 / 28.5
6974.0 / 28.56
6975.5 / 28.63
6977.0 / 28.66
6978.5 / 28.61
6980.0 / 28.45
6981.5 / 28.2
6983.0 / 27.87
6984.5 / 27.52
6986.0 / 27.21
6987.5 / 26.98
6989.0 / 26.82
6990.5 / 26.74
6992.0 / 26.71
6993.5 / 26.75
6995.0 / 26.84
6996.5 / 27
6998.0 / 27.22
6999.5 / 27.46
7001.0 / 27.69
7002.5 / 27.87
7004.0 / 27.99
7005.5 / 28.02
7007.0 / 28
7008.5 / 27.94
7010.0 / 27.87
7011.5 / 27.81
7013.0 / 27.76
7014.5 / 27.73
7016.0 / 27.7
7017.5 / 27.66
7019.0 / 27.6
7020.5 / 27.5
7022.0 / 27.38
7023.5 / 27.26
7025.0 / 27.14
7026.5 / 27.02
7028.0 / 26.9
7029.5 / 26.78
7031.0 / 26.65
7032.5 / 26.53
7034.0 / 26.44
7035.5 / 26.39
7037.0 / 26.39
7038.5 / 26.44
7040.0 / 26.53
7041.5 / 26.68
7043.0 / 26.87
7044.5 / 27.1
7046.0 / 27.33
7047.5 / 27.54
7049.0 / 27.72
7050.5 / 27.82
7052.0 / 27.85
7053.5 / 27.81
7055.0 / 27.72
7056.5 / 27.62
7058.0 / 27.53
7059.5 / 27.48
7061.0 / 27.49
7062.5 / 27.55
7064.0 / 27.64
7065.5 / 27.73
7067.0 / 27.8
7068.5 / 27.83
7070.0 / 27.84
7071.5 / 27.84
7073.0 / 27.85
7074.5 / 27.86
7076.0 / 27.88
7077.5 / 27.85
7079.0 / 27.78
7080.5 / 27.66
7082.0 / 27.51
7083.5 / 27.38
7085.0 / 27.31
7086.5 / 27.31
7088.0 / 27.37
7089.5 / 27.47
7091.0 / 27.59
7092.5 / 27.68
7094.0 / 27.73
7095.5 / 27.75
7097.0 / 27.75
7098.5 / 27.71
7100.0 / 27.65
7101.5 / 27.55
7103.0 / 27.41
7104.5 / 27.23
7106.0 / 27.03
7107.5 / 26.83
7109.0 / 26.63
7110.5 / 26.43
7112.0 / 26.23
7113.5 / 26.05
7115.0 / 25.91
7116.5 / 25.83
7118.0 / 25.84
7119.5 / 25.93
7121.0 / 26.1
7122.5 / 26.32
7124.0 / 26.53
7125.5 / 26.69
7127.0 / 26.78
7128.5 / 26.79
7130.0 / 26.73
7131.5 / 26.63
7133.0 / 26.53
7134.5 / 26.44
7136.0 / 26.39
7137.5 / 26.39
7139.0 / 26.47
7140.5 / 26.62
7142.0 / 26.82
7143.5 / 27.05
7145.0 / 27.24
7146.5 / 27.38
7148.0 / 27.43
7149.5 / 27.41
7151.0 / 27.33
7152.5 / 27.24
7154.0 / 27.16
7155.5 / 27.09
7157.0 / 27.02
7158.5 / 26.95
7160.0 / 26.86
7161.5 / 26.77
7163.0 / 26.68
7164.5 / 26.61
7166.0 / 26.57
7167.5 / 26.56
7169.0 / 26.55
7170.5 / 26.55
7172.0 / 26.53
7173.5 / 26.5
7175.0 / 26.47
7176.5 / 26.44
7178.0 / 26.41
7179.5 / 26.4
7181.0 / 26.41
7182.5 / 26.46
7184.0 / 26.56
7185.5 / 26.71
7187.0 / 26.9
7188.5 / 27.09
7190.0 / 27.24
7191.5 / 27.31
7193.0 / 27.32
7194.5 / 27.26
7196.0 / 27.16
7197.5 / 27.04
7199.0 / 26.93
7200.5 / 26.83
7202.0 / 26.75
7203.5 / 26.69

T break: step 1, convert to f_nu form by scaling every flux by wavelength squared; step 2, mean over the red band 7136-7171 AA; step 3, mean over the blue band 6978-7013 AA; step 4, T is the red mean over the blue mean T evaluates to 1.02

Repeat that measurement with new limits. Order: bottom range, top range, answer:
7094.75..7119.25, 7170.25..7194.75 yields 1.02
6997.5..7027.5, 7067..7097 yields 1.02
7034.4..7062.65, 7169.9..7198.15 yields 1.02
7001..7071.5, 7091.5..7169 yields 1.01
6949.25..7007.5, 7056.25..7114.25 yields 1.01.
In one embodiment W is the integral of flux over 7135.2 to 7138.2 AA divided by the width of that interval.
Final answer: 26.4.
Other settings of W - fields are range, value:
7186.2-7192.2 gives 27.1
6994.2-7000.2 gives 27.1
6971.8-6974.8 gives 28.5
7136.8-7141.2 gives 26.5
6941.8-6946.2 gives 29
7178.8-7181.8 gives 26.4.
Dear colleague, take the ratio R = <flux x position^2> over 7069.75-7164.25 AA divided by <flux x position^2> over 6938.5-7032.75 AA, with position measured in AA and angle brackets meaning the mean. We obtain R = 1.00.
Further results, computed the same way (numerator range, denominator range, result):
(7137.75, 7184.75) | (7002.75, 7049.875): 1.02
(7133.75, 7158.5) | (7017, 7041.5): 1.04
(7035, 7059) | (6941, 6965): 0.98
